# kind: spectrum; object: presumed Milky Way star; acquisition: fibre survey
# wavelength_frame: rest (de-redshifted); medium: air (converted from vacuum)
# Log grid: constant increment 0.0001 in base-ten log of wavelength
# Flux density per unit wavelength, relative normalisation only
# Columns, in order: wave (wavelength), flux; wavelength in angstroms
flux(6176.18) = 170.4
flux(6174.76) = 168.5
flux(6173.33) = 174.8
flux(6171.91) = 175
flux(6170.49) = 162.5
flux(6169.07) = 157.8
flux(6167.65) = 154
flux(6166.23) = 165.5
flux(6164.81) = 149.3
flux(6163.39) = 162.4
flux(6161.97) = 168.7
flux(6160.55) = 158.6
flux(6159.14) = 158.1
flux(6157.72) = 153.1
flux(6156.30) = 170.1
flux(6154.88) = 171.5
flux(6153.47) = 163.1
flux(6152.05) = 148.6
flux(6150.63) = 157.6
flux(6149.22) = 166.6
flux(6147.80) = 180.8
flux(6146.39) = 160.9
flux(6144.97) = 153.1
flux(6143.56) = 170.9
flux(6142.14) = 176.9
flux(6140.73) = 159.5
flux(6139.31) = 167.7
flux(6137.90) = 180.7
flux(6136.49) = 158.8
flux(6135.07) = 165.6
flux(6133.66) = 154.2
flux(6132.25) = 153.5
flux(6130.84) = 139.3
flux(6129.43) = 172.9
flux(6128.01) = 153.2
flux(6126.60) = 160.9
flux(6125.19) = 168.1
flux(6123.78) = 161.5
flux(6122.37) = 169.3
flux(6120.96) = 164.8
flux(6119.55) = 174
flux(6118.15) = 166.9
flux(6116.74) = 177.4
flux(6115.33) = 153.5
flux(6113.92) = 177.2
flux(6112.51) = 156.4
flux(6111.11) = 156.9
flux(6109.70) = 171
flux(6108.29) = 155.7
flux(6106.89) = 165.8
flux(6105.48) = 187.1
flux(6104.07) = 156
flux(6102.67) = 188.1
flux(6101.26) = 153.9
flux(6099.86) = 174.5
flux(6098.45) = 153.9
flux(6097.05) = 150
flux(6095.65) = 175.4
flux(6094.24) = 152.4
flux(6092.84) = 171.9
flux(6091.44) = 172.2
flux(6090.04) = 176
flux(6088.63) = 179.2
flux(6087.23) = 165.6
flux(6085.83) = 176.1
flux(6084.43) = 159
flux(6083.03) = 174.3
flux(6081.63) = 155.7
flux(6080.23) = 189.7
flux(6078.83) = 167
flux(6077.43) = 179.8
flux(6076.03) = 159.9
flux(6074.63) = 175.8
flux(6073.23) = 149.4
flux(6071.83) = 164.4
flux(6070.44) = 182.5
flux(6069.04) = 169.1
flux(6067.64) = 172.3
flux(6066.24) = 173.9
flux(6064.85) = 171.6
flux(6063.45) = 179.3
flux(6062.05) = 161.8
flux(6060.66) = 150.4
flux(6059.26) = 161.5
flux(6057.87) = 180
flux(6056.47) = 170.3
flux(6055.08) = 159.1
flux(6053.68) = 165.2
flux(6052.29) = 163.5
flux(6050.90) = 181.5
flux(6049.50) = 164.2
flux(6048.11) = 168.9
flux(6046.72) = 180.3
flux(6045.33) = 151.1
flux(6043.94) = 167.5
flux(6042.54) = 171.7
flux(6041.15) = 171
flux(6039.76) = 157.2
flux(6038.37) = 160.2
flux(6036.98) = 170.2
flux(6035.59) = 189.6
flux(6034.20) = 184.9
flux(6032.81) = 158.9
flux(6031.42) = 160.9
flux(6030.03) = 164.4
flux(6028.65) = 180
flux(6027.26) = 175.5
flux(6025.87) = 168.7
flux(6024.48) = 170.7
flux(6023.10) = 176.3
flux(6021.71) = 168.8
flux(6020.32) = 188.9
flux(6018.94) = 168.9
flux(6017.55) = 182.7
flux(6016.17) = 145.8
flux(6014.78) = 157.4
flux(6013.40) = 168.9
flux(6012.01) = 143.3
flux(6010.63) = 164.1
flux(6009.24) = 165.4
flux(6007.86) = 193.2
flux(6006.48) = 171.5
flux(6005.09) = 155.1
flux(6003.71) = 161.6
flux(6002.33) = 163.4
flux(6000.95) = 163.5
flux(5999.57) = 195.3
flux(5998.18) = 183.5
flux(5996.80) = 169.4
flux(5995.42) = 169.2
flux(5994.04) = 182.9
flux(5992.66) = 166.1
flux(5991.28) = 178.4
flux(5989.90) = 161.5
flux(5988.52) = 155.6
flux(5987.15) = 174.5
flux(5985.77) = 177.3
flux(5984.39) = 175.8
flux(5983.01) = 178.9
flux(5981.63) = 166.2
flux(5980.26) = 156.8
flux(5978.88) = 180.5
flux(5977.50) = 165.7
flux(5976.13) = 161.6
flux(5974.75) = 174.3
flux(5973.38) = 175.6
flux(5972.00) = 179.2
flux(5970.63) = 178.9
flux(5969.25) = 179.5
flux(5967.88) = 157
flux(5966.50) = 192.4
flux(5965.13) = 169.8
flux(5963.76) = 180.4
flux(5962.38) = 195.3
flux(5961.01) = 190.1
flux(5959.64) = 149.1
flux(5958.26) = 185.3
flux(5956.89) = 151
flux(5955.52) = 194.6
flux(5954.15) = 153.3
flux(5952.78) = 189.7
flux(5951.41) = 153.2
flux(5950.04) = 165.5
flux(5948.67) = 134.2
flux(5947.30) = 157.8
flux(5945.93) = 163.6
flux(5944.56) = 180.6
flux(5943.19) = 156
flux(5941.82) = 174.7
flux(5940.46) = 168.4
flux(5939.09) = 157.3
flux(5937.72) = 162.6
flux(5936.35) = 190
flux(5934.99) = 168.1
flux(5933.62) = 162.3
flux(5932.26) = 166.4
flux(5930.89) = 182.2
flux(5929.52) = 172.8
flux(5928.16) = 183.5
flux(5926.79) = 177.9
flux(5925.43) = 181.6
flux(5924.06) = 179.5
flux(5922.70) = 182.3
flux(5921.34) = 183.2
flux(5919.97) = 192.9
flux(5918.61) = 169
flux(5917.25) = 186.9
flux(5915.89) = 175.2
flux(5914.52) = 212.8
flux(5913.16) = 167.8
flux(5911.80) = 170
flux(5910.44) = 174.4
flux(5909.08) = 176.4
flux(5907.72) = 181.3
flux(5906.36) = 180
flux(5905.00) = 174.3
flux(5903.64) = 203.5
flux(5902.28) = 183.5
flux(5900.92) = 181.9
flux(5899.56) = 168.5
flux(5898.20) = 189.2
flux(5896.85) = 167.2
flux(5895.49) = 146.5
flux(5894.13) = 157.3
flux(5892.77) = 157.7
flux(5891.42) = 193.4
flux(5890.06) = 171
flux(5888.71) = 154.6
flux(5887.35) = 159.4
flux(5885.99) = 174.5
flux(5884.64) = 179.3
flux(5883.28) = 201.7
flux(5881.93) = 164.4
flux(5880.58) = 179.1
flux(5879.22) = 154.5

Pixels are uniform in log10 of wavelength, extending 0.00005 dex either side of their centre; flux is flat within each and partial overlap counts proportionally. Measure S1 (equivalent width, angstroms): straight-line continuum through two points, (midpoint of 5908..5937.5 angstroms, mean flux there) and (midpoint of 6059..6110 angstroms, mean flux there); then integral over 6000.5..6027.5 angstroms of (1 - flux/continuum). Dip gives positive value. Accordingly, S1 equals 0.80 angstroms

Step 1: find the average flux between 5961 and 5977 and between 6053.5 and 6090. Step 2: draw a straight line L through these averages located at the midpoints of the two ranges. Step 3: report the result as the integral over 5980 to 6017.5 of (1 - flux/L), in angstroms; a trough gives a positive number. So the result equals 1.3 angstroms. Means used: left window 177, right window 169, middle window 169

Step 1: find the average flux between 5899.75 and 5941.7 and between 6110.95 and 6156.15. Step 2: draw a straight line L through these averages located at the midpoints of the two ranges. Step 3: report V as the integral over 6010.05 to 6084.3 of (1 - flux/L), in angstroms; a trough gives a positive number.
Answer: 0.5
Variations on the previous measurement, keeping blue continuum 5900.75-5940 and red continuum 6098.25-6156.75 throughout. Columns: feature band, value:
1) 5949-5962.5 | 0.4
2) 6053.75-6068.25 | 0.1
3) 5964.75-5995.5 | 0.4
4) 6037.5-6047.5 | 0.3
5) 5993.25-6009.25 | 0.0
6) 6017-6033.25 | -0.1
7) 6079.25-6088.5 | -0.2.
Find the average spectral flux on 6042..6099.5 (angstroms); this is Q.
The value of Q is 168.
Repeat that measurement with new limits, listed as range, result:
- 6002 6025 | 167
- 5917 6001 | 173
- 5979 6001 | 173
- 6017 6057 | 170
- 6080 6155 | 165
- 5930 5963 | 169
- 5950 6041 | 171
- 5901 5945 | 177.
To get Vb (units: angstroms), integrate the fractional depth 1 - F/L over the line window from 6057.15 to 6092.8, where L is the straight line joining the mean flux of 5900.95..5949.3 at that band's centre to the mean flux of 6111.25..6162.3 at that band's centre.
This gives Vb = -0.6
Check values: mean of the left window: 175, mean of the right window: 164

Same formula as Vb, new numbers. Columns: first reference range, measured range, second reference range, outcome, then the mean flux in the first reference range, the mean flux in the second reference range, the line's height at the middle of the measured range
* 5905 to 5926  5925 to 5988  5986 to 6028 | 1.5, 181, 170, 176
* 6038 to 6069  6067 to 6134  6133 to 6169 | -0.4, 167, 163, 165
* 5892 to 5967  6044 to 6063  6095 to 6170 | 0.2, 174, 164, 168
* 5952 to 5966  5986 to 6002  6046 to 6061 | 0.0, 176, 168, 173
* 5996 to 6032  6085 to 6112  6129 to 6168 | -0.4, 170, 162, 165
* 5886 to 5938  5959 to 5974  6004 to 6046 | -0.4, 176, 168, 172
